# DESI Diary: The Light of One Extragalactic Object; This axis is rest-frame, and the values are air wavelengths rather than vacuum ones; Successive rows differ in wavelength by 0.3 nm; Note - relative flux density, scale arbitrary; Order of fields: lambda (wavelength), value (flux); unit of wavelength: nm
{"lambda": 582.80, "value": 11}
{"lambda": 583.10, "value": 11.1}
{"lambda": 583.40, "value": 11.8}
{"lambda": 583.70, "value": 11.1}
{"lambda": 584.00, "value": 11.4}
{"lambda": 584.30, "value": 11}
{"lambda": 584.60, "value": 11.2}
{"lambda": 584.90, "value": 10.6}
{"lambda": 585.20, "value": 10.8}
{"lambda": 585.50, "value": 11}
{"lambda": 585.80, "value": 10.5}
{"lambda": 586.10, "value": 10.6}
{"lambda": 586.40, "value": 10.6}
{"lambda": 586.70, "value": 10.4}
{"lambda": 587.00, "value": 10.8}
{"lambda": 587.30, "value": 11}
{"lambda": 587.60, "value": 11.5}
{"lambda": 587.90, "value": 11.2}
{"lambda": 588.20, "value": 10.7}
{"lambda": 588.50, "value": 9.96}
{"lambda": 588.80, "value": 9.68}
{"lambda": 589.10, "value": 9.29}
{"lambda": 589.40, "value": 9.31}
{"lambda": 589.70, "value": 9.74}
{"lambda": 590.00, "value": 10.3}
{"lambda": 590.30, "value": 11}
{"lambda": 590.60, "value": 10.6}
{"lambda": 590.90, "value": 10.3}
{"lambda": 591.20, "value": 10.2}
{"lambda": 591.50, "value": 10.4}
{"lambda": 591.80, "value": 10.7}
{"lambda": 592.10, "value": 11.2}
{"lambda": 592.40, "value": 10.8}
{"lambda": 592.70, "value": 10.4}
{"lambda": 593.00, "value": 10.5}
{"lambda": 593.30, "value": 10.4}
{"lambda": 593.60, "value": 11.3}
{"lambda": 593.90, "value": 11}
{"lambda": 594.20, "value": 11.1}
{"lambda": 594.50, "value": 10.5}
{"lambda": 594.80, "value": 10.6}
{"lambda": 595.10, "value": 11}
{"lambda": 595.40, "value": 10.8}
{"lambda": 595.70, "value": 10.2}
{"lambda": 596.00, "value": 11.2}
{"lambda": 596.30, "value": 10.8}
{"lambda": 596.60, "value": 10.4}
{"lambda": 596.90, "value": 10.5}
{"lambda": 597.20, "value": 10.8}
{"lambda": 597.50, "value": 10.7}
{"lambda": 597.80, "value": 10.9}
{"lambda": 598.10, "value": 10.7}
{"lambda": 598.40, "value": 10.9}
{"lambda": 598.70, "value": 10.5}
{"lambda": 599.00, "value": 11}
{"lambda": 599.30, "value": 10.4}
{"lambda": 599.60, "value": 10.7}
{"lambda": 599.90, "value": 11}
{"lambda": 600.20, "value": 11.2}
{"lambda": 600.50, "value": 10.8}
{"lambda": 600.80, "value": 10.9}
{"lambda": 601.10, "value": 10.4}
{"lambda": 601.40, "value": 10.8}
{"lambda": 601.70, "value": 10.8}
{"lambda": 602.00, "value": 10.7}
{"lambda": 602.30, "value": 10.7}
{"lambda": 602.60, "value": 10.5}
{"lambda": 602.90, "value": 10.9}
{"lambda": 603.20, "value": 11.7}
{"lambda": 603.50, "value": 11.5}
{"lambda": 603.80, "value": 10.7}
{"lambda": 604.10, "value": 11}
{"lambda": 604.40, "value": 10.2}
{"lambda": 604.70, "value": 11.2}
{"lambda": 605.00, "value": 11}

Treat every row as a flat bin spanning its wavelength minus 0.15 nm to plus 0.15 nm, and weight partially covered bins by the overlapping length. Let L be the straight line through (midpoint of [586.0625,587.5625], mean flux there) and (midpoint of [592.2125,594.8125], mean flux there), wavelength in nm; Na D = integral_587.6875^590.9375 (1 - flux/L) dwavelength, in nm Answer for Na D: 0.16 nm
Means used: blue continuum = 10.7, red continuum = 10.7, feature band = 10.2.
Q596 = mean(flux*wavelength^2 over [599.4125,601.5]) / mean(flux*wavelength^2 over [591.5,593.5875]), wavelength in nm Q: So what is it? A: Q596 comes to 1.04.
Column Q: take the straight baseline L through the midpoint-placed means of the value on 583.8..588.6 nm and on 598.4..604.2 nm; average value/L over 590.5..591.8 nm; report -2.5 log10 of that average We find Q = 0.05 mag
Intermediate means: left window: 10.8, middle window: 10.4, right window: 10.9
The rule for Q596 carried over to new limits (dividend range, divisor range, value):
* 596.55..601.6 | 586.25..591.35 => 1.07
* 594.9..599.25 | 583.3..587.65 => 1.02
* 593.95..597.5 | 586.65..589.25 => 1.05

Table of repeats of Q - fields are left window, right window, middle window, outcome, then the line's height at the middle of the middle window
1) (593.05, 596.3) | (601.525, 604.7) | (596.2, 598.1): 0.014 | 10.8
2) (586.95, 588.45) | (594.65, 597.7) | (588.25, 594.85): 0.044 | 10.9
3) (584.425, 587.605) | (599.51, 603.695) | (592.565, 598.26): 0.013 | 10.9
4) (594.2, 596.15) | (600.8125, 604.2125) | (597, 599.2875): 0.004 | 10.8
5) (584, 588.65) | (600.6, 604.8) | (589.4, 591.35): 0.056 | 10.8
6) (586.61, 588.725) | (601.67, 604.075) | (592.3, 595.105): 0.009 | 10.8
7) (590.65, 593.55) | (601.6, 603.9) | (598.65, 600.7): 0.002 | 10.8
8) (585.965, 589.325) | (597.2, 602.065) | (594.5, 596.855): -0.001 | 10.7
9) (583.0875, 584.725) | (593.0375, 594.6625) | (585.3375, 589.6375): 0.067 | 11.1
